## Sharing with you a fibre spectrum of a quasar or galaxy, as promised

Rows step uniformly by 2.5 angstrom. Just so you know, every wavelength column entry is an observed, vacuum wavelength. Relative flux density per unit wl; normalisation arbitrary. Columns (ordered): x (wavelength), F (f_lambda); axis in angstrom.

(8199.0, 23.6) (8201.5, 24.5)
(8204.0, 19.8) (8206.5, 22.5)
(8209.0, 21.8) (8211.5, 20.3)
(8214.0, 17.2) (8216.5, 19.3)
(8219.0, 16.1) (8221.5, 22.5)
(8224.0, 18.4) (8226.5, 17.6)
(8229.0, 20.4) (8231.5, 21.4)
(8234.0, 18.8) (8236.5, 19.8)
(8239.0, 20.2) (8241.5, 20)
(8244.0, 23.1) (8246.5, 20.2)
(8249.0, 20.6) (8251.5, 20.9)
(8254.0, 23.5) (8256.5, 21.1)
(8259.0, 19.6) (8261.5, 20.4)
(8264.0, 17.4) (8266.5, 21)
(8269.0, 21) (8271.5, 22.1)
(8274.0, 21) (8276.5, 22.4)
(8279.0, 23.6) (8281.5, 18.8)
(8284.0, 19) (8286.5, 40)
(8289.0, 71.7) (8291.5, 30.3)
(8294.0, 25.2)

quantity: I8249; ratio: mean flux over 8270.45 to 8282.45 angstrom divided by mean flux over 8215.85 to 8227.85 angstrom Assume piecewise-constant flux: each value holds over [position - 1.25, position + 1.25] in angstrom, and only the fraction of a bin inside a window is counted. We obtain 1.2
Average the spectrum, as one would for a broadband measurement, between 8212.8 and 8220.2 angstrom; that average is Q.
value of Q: 17.5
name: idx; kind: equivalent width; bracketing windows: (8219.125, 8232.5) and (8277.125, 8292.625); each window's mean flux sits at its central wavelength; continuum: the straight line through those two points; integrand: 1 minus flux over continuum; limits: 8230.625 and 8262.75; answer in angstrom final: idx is 4.8 angstrom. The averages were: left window 19.7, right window 33.5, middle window 20.7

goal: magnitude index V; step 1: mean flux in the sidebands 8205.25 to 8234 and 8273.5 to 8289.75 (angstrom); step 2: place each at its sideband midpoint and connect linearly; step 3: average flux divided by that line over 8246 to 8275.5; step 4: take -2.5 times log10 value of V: 0.27 mag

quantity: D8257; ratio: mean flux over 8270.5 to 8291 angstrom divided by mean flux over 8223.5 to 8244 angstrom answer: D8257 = 1.51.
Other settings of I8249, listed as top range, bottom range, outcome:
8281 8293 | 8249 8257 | 1.70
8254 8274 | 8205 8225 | 1.04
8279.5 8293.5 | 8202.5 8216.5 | 1.71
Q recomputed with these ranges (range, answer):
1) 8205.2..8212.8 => 21.5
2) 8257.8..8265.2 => 19.1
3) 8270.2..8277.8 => 21.8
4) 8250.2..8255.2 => 22.2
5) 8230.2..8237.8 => 20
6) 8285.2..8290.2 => 55.3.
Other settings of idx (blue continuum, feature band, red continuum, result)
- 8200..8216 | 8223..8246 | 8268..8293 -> 3.8 angstrom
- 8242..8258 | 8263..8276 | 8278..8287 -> 1.4 angstrom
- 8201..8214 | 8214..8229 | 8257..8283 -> 1.6 angstrom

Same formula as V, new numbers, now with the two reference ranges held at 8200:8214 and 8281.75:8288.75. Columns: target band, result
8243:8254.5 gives 0.29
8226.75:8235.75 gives 0.26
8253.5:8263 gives 0.38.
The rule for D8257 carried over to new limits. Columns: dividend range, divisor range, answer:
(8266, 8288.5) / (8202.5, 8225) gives 1.26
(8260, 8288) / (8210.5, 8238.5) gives 1.19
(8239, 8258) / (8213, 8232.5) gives 1.11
